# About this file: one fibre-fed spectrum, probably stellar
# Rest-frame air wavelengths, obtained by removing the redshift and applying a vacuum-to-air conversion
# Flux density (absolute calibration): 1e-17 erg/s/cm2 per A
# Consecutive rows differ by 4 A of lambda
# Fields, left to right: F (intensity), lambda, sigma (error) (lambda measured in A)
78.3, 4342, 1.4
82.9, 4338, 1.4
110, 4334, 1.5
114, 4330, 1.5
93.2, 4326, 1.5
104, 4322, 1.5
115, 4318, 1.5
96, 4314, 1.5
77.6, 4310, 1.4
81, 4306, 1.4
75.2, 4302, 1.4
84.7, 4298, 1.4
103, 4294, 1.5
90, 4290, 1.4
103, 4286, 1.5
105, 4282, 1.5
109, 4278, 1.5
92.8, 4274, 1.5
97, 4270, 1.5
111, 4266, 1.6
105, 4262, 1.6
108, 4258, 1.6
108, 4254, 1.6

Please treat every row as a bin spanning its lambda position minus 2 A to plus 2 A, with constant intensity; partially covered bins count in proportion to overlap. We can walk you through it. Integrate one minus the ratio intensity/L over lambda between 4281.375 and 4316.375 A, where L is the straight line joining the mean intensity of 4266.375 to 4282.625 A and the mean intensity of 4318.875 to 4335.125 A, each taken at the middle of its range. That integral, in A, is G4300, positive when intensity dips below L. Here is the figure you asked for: 4.4 A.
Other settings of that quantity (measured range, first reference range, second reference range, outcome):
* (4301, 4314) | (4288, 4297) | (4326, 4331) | 2.44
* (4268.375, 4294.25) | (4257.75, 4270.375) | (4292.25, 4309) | -1.04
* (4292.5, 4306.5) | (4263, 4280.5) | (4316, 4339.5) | 2.34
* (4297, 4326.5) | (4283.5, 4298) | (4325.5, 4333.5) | 3.32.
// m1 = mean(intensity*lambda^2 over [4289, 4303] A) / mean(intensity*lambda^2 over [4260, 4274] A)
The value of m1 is 0.88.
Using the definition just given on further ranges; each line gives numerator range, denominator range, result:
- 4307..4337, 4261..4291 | 1.00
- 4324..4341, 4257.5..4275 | 0.99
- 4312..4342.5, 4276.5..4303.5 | 1.06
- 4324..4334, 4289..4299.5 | 1.14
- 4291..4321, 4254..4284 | 0.89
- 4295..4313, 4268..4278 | 0.85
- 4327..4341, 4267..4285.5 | 1.01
